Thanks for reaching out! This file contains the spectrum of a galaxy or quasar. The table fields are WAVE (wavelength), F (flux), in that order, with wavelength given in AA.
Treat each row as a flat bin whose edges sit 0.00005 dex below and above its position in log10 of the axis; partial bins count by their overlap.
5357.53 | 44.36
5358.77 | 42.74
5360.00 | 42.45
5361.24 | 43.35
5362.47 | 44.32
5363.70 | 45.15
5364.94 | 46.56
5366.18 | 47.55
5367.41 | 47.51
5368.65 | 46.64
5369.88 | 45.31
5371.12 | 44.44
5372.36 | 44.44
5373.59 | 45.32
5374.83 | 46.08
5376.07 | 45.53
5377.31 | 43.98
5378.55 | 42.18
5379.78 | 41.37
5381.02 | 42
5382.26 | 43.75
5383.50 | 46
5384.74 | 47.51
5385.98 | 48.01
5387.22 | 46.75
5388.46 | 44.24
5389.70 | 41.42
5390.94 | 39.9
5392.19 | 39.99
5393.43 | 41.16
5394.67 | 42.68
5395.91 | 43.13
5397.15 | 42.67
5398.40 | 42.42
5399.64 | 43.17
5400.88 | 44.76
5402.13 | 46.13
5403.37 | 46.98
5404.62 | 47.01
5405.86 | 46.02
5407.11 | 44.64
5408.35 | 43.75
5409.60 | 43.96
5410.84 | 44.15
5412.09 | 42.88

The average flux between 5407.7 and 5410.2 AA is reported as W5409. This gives 43.9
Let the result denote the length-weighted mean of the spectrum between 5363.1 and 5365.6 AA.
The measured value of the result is 45.7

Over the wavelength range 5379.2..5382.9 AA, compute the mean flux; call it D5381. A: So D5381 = 42.4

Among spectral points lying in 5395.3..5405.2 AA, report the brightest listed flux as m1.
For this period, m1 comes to 47.01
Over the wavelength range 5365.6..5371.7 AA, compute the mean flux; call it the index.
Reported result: 46.3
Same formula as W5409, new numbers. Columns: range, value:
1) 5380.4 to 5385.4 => 44.8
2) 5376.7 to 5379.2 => 43.2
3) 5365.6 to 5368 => 47.6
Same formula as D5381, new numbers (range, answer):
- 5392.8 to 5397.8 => 42.4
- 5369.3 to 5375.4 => 45.1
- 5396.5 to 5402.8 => 43.9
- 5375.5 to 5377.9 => 44.7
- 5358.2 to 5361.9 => 42.9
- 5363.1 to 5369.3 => 46.7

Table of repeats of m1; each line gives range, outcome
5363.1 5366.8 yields 47.55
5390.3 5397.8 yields 43.13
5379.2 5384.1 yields 46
